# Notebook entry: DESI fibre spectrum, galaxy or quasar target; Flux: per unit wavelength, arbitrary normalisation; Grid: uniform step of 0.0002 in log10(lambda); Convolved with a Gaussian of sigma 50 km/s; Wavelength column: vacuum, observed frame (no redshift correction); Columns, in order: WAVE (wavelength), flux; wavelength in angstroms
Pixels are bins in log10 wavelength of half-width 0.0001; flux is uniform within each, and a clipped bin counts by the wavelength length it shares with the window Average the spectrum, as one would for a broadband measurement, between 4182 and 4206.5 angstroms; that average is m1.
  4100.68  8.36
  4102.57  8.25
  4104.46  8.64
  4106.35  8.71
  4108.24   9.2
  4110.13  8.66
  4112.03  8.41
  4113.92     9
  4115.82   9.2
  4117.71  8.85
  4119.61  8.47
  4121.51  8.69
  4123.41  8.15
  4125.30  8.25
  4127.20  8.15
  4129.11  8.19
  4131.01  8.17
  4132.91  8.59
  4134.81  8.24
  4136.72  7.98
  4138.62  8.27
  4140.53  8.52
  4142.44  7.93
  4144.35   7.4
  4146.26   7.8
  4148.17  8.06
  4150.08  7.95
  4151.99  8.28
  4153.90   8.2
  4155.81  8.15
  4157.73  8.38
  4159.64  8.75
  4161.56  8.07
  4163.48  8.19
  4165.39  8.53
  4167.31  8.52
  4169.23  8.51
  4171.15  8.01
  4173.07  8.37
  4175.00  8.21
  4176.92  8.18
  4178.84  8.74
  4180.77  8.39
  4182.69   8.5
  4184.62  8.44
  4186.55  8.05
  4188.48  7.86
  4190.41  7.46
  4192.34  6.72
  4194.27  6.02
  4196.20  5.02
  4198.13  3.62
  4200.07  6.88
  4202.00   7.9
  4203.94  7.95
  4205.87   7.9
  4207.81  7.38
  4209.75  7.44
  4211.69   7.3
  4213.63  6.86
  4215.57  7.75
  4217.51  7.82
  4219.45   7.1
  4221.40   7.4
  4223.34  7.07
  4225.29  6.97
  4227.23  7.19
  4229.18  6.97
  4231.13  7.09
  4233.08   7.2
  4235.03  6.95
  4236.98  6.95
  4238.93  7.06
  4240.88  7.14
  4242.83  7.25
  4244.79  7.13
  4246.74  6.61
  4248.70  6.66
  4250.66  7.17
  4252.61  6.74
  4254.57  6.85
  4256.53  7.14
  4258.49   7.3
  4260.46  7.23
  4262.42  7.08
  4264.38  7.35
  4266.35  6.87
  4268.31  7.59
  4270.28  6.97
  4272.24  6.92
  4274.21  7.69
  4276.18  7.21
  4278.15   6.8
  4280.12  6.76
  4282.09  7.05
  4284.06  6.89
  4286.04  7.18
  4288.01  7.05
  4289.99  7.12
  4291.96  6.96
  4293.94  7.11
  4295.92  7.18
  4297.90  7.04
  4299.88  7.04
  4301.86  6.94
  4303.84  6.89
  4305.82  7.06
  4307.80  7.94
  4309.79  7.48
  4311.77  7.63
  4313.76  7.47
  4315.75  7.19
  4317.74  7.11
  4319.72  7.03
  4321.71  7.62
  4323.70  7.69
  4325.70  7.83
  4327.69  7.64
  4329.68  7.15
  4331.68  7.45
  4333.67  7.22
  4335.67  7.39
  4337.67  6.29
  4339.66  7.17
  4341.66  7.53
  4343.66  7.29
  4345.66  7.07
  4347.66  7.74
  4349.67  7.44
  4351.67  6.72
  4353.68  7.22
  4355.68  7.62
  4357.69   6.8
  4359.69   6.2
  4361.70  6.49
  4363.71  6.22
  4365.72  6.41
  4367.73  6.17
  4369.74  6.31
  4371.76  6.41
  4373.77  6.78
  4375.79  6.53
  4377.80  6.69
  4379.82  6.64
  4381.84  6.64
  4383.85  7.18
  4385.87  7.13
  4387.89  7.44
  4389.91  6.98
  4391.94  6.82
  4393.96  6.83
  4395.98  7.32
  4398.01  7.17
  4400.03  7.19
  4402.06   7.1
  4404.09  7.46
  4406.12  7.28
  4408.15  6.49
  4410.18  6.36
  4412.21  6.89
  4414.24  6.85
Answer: 7.07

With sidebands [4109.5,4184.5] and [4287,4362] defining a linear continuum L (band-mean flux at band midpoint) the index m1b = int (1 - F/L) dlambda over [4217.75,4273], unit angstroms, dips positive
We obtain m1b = 4.5 angstroms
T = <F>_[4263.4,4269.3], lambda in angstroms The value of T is 7.27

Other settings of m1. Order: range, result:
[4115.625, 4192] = 8.24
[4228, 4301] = 7.06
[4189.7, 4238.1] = 7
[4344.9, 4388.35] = 6.8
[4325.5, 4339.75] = 7.25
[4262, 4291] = 7.1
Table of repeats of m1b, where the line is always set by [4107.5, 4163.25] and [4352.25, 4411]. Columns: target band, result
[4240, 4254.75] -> 1.35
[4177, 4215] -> 3.13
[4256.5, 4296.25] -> 1.89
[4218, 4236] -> 1.51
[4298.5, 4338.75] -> -0.50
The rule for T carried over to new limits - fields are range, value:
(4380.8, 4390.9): 7.08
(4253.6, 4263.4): 7.12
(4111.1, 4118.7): 8.87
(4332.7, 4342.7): 7.12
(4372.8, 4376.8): 6.65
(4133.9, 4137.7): 8.11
